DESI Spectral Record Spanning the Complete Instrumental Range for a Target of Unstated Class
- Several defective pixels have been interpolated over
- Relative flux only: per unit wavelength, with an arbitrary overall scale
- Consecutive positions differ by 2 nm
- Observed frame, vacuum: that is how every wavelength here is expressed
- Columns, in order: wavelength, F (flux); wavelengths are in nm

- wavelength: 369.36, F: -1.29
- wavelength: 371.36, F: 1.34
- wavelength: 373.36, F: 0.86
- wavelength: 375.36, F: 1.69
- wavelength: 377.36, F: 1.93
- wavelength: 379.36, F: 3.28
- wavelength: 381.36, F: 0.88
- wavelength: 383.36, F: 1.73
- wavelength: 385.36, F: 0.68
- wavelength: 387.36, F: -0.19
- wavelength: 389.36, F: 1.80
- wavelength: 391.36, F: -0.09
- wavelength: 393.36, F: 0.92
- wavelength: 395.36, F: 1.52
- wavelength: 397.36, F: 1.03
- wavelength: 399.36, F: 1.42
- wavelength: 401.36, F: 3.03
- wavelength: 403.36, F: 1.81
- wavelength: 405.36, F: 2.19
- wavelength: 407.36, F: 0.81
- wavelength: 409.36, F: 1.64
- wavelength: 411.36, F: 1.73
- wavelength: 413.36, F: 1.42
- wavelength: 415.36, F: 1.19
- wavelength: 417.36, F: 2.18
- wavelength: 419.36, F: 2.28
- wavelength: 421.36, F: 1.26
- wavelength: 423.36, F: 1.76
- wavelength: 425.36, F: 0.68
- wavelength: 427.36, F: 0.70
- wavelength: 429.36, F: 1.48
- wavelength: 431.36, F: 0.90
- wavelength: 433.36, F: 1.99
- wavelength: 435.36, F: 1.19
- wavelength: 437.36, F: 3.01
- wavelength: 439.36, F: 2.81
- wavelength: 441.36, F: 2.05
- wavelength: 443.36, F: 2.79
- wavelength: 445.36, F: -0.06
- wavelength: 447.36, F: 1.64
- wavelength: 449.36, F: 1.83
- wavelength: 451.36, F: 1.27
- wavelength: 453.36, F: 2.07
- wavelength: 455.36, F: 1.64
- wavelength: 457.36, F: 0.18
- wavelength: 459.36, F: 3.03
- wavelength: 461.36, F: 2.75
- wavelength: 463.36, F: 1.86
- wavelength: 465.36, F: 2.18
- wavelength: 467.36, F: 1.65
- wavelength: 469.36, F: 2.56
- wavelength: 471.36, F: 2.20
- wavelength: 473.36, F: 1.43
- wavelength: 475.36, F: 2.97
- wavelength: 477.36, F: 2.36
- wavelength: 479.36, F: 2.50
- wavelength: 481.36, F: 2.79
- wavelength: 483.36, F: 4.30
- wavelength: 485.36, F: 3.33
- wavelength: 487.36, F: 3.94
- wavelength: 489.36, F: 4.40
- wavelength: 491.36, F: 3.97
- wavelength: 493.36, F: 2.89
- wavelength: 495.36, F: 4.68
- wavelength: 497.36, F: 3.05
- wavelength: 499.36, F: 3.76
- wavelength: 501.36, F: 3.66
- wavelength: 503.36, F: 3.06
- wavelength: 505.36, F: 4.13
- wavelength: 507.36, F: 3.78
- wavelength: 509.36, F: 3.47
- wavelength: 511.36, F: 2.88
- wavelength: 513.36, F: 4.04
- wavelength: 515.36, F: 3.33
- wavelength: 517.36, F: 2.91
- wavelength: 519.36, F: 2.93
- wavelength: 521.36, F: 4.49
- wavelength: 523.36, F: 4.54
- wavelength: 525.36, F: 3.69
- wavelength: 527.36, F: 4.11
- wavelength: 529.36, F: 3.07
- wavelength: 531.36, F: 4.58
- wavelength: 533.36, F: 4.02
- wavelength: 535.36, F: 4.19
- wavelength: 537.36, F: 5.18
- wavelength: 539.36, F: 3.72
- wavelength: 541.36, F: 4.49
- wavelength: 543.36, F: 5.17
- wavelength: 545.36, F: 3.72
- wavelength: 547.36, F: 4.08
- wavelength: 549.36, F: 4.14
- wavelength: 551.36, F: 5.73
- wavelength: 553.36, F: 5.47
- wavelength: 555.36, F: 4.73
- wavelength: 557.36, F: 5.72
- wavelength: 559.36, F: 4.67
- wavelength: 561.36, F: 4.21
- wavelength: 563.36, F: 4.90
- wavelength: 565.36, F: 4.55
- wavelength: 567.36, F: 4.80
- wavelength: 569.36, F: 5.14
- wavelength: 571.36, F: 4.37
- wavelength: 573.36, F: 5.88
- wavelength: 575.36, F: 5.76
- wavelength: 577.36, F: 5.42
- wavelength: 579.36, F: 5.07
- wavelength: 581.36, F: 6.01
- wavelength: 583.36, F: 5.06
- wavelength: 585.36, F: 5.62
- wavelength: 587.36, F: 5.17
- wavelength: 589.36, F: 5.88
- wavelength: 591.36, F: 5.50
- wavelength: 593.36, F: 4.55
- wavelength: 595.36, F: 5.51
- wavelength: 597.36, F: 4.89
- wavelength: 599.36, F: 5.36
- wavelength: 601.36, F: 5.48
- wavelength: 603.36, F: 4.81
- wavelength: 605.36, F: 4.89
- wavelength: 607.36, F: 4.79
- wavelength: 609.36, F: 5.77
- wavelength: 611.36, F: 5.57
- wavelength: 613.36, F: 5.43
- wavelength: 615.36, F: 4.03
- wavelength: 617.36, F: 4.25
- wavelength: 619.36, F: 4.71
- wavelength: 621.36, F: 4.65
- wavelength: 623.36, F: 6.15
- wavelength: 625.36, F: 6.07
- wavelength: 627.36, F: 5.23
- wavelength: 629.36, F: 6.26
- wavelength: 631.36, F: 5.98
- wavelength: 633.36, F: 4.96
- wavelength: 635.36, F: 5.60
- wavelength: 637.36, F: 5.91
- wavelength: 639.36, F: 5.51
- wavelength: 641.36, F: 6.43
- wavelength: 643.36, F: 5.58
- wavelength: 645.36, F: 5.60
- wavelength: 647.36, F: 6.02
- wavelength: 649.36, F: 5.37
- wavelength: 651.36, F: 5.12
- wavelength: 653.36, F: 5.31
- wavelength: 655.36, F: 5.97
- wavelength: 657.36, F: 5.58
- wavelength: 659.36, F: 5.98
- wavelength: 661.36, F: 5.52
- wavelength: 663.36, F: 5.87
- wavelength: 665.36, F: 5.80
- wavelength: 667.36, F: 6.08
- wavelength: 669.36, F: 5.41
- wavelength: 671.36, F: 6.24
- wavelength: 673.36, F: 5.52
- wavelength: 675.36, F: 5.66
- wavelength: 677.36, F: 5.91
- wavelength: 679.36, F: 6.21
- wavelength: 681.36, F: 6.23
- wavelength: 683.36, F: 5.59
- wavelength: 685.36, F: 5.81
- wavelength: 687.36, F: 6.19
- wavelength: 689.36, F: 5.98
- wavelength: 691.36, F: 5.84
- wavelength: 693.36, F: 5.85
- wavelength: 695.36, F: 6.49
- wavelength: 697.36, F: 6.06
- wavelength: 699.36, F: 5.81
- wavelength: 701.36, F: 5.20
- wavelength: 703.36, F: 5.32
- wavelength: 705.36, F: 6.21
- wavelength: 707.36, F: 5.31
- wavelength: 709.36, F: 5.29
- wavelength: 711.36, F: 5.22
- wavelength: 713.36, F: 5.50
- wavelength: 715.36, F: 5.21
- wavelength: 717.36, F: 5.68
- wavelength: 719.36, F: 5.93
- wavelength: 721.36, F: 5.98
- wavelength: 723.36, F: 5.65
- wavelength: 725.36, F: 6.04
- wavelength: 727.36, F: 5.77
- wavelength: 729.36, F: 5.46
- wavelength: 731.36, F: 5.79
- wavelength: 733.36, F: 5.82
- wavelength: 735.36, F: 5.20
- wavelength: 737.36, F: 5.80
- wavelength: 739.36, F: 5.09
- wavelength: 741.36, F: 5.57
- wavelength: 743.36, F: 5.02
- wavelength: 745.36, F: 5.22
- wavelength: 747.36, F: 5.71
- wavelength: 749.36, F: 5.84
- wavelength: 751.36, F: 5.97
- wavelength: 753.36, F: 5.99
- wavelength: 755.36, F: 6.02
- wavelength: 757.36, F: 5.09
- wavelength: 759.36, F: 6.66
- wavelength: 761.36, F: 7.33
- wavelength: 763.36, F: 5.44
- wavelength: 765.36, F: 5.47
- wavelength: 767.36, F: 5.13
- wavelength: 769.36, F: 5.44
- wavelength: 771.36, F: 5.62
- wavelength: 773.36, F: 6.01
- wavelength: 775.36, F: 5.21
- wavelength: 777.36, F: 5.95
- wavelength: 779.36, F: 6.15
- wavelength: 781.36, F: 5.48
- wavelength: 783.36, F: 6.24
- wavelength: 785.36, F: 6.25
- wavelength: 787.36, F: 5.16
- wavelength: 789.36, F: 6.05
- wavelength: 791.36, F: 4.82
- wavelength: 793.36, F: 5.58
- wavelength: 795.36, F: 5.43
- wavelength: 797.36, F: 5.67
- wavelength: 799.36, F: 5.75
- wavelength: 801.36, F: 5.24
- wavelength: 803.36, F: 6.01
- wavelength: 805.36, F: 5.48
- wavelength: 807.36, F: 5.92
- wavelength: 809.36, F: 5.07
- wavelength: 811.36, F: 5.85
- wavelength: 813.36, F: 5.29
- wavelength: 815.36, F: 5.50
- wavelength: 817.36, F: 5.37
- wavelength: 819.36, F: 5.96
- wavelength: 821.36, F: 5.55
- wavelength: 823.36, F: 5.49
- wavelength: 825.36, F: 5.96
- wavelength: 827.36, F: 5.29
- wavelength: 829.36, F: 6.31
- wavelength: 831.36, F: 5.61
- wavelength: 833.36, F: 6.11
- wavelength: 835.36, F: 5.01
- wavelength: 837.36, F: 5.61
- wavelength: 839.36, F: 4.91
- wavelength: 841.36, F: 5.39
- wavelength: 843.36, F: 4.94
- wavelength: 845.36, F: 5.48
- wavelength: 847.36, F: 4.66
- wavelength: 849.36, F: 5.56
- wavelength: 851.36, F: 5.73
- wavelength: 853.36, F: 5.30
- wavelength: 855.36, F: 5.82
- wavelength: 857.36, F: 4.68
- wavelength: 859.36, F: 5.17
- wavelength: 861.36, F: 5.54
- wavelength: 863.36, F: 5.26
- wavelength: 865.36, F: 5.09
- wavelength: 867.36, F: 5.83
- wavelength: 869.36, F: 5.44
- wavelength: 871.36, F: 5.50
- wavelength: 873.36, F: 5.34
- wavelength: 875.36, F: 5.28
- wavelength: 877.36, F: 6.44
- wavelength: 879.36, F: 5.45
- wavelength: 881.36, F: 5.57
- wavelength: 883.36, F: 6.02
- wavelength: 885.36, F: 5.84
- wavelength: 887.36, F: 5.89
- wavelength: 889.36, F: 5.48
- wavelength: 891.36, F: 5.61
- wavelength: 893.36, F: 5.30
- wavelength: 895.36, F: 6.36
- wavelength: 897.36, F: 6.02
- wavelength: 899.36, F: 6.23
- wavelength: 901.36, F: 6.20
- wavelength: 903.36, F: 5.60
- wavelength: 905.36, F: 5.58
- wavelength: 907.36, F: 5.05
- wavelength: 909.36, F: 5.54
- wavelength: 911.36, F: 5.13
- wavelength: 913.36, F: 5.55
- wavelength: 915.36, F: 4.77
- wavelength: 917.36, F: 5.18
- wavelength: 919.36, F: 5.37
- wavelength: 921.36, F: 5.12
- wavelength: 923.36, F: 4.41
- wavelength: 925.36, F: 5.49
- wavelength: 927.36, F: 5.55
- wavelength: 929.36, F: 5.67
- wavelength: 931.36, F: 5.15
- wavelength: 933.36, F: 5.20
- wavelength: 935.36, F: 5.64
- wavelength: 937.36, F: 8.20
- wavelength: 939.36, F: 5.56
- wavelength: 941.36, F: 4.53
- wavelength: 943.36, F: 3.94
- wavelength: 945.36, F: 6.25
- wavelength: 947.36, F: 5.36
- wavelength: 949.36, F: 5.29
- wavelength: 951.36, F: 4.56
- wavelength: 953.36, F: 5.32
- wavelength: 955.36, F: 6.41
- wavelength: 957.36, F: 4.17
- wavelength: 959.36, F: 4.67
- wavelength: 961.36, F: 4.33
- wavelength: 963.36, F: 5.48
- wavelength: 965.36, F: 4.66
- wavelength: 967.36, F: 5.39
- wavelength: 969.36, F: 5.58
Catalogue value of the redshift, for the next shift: 0.189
